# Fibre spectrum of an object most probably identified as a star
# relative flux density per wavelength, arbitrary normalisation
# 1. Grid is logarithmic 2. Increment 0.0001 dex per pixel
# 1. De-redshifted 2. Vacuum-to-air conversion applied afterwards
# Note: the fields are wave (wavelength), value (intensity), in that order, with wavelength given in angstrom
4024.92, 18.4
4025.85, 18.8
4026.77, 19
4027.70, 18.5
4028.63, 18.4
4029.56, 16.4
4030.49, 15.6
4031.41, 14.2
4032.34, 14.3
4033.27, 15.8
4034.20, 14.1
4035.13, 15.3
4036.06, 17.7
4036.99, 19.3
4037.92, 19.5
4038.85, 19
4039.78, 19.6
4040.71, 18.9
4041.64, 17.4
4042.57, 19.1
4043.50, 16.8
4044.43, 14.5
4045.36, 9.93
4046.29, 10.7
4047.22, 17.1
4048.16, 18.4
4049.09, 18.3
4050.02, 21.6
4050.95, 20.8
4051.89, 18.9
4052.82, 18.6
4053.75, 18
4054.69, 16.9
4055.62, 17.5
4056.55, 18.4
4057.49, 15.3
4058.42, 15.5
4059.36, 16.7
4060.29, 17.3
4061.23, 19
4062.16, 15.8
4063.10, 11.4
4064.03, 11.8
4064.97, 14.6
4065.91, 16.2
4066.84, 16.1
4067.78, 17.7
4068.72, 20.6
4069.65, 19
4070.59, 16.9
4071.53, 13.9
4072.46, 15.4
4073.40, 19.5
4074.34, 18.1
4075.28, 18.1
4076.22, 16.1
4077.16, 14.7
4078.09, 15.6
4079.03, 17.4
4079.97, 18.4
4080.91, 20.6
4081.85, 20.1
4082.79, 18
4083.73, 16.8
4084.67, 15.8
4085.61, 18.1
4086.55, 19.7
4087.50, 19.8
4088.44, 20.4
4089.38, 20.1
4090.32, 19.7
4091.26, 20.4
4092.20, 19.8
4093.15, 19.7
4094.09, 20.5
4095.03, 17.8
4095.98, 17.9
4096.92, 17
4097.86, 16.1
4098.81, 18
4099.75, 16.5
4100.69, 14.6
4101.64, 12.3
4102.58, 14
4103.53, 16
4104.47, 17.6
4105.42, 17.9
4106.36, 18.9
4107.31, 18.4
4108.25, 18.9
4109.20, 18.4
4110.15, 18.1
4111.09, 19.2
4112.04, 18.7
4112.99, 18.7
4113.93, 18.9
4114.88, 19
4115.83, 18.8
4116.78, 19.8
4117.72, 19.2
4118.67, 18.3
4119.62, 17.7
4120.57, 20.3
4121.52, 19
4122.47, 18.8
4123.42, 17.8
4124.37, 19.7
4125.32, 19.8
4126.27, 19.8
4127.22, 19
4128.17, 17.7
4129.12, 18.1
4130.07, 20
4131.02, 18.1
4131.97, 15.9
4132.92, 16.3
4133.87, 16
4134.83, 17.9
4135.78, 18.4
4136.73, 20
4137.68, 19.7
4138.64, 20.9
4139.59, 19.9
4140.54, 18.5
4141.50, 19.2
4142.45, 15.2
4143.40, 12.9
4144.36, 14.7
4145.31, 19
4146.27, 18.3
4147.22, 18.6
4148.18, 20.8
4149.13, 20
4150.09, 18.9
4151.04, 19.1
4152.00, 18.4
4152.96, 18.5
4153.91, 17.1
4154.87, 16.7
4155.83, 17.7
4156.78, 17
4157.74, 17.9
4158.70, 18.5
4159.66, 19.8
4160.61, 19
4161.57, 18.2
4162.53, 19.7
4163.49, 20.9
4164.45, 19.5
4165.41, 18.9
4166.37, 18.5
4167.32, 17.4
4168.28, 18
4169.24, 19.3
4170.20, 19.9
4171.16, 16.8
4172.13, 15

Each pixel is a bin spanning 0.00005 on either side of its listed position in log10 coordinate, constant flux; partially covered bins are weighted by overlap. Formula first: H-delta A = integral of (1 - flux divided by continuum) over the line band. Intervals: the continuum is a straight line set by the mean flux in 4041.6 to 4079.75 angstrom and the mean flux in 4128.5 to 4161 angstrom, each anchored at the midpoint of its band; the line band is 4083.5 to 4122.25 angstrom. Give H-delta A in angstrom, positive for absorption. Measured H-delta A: -1.8 angstrom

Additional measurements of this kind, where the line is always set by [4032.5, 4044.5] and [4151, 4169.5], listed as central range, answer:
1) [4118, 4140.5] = -0.5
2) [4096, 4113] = 0.8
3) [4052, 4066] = 1.1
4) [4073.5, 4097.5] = -0.8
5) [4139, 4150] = 0.2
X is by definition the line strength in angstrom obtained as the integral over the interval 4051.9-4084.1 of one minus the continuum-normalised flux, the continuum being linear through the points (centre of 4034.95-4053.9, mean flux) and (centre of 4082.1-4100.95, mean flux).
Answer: 1.9 angstrom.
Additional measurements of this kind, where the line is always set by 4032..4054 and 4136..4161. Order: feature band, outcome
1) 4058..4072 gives 1.04 angstrom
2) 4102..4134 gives -0.55 angstrom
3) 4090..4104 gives 0.37 angstrom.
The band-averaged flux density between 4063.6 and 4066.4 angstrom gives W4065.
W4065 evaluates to 14.2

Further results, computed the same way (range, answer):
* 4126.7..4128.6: 18.4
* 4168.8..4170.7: 19.6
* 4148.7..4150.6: 19.4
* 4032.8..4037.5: 16.4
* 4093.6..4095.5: 19.2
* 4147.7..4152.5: 19.4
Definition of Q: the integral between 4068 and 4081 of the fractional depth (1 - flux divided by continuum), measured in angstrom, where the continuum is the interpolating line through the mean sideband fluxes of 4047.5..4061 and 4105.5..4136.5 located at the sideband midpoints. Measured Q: 0.6 angstrom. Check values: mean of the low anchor 18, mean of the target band 17.4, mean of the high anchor 18.6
